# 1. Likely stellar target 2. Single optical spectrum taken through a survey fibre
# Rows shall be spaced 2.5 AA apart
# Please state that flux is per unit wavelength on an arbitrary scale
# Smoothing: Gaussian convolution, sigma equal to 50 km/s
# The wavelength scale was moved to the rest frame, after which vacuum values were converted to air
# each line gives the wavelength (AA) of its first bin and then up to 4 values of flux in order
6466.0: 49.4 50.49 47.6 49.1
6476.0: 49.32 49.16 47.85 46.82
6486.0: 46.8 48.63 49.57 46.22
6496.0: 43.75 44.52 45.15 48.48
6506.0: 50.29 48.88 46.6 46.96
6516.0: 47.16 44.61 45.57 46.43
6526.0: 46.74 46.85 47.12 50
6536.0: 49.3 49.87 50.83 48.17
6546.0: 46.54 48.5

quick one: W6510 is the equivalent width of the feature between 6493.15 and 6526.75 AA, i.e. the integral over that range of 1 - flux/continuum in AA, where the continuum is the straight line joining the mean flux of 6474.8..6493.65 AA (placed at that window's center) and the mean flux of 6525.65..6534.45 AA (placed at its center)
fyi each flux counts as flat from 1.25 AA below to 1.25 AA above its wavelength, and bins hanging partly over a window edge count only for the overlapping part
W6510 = 1.0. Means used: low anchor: 48.1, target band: 46.5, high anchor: 47.7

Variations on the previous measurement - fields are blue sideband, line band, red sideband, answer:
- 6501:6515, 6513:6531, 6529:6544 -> 0.8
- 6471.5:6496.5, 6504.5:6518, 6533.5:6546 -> 0.2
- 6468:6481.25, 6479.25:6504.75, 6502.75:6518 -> 0.8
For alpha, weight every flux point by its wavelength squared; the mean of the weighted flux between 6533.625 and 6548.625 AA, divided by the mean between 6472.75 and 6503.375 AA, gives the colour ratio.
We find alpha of 1.1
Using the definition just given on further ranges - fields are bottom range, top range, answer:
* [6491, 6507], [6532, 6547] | 1.07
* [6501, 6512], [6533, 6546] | 1.03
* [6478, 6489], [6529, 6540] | 1.04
